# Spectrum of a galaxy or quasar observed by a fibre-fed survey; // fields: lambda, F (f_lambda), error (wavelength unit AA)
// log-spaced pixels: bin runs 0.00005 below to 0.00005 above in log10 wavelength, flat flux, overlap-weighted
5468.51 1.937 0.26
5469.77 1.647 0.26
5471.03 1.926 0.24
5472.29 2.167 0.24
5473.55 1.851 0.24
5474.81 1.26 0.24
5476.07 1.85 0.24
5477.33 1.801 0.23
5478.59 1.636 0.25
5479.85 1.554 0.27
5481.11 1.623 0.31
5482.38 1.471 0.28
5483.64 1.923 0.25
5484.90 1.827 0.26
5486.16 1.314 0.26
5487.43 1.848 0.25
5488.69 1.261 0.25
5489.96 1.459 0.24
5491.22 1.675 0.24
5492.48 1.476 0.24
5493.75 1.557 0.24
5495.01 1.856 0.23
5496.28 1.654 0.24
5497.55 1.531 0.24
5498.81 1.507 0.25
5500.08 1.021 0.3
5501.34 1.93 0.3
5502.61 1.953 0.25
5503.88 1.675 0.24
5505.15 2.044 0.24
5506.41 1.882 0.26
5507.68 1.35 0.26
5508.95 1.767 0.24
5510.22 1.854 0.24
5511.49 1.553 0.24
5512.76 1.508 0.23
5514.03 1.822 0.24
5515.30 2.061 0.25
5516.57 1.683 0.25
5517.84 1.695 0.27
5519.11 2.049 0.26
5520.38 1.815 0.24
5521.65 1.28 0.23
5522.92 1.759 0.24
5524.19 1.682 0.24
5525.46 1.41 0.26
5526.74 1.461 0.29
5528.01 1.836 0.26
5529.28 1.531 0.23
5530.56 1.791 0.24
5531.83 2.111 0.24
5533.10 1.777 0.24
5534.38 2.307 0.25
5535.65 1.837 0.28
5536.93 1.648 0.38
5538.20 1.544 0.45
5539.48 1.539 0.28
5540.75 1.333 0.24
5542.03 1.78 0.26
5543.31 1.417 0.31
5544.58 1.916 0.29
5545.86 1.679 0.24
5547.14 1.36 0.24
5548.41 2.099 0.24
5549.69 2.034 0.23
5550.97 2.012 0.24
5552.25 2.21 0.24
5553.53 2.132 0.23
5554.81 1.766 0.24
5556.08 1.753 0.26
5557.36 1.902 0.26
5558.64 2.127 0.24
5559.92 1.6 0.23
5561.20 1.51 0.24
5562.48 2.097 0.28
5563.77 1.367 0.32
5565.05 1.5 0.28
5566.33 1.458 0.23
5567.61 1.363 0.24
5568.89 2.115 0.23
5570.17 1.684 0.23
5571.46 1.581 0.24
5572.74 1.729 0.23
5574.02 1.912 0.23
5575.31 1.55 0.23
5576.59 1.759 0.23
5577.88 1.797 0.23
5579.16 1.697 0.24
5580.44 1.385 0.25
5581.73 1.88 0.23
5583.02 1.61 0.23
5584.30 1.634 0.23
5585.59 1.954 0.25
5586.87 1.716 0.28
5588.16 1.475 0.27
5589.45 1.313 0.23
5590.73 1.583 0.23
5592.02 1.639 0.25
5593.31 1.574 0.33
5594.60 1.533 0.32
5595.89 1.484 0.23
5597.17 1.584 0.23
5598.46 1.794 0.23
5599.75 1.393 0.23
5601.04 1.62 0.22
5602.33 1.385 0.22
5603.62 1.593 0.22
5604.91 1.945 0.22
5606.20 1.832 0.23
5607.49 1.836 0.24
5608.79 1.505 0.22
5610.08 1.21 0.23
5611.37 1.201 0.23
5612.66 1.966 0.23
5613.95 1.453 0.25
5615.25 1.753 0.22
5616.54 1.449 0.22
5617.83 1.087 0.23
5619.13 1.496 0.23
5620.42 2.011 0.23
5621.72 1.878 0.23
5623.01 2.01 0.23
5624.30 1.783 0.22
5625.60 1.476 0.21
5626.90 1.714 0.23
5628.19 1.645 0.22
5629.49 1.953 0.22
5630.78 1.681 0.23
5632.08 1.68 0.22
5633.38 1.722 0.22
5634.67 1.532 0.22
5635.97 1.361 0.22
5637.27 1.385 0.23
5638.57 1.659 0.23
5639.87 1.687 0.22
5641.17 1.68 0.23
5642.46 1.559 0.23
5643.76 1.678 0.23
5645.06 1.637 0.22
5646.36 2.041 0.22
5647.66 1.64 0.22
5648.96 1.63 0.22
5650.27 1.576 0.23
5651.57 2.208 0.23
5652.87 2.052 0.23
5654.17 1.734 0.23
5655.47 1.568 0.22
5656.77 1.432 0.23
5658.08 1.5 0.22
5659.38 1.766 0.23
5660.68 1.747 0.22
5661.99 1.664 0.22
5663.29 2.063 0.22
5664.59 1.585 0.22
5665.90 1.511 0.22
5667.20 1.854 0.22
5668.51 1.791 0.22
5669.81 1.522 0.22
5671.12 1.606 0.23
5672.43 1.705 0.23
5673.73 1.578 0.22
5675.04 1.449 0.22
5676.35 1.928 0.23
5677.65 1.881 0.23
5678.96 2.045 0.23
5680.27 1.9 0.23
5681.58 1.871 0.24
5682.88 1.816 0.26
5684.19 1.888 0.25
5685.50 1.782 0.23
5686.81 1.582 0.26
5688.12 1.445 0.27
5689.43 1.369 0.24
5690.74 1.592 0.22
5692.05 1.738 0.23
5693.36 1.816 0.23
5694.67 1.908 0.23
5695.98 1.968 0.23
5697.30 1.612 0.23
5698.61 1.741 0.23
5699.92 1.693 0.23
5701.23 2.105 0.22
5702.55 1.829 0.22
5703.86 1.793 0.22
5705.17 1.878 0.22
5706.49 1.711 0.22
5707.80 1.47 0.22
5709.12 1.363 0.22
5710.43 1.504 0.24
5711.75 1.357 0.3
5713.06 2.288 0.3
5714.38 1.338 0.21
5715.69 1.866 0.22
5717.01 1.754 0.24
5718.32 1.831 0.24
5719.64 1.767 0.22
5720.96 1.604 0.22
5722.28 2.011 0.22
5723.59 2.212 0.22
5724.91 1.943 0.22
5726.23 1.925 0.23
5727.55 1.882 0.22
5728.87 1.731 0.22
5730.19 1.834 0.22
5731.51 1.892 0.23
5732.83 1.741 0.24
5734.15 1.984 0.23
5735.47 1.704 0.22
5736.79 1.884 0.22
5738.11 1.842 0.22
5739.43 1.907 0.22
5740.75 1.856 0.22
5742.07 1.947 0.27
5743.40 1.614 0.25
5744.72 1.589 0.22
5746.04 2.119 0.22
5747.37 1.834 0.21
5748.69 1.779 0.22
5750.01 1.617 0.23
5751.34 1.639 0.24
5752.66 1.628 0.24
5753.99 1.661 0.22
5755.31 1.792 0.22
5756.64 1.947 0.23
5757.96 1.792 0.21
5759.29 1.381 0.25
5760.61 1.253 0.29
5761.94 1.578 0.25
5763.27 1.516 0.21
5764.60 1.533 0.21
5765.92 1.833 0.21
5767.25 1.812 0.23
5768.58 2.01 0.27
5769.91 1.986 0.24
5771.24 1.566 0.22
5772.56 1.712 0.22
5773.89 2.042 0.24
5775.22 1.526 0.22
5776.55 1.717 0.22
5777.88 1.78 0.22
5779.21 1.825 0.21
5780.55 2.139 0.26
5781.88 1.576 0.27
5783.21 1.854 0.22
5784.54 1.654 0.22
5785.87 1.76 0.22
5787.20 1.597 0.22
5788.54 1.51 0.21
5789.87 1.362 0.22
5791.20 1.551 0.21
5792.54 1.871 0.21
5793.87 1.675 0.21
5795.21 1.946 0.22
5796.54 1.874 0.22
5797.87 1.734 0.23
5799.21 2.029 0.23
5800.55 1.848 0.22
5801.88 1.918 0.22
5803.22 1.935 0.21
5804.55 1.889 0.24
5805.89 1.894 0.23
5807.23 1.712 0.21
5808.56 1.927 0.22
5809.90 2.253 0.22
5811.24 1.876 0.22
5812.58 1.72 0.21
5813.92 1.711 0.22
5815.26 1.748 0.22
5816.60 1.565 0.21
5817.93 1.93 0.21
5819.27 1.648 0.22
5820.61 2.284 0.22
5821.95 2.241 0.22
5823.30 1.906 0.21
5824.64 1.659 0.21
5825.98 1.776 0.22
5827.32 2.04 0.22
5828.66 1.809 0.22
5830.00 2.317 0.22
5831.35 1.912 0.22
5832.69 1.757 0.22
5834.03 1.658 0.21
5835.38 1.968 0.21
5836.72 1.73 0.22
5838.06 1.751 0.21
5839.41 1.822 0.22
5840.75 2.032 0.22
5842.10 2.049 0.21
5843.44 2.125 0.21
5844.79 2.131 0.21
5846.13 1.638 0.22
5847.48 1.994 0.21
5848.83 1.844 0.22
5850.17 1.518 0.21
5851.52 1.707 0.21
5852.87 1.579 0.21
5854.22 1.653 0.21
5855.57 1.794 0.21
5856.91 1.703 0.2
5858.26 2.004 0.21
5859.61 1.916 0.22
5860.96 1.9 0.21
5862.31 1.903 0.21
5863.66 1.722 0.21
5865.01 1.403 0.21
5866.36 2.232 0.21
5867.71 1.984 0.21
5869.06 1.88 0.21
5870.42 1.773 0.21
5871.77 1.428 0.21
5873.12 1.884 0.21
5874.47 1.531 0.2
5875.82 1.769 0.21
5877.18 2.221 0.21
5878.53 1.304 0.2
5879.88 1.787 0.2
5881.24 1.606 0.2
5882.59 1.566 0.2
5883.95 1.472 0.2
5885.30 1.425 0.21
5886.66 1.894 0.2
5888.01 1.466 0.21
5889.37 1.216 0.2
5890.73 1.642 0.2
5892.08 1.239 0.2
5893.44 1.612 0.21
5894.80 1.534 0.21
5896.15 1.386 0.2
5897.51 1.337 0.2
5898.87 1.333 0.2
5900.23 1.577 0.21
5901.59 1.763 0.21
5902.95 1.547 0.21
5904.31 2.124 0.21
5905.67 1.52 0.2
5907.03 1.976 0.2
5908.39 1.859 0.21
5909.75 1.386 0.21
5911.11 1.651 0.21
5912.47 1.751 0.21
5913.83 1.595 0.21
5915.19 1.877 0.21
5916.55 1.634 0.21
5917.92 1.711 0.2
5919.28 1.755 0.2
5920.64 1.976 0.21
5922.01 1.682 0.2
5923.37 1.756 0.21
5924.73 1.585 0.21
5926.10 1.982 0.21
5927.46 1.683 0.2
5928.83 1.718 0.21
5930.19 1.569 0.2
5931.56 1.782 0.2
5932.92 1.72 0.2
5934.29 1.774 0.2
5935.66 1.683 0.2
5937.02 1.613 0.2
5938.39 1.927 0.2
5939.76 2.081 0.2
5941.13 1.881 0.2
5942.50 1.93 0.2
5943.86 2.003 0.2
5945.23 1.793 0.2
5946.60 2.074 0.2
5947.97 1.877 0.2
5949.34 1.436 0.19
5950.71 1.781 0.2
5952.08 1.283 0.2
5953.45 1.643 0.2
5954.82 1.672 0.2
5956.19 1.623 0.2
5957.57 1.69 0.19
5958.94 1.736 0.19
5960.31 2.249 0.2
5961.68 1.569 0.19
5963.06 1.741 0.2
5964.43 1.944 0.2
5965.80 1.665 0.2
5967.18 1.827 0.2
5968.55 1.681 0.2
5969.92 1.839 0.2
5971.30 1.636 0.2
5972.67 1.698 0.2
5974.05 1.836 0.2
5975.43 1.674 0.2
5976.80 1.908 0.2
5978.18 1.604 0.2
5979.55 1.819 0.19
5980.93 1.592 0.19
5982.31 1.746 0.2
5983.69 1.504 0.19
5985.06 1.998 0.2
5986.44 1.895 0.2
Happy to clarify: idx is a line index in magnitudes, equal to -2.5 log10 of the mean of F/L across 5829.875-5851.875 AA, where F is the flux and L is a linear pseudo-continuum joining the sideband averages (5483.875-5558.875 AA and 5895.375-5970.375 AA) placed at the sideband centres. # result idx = -0.09 mag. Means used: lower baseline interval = 1.72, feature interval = 1.87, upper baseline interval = 1.73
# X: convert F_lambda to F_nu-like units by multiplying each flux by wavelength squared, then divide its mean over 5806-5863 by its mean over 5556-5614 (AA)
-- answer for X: 1.24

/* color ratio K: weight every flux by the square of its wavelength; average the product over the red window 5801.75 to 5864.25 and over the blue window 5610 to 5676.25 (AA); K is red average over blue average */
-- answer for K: 1.2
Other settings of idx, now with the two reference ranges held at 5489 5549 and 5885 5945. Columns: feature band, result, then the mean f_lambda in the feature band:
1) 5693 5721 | -0.03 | 1.74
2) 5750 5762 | 0.04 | 1.63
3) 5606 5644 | 0.04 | 1.63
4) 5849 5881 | -0.05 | 1.76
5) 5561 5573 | 0.03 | 1.64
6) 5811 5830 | -0.11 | 1.87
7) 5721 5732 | -0.13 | 1.91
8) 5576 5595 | 0.03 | 1.64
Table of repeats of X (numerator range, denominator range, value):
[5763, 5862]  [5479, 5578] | 1.18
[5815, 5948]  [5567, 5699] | 1.15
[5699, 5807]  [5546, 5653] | 1.11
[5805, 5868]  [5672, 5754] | 1.10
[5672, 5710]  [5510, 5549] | 1.08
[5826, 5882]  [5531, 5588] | 1.15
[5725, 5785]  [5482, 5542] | 1.15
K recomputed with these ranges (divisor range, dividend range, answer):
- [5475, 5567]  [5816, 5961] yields 1.17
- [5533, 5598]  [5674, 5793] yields 1.09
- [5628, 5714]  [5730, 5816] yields 1.07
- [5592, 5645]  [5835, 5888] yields 1.20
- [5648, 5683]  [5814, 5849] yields 1.16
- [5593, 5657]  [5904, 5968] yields 1.19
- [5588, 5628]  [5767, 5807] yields 1.19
